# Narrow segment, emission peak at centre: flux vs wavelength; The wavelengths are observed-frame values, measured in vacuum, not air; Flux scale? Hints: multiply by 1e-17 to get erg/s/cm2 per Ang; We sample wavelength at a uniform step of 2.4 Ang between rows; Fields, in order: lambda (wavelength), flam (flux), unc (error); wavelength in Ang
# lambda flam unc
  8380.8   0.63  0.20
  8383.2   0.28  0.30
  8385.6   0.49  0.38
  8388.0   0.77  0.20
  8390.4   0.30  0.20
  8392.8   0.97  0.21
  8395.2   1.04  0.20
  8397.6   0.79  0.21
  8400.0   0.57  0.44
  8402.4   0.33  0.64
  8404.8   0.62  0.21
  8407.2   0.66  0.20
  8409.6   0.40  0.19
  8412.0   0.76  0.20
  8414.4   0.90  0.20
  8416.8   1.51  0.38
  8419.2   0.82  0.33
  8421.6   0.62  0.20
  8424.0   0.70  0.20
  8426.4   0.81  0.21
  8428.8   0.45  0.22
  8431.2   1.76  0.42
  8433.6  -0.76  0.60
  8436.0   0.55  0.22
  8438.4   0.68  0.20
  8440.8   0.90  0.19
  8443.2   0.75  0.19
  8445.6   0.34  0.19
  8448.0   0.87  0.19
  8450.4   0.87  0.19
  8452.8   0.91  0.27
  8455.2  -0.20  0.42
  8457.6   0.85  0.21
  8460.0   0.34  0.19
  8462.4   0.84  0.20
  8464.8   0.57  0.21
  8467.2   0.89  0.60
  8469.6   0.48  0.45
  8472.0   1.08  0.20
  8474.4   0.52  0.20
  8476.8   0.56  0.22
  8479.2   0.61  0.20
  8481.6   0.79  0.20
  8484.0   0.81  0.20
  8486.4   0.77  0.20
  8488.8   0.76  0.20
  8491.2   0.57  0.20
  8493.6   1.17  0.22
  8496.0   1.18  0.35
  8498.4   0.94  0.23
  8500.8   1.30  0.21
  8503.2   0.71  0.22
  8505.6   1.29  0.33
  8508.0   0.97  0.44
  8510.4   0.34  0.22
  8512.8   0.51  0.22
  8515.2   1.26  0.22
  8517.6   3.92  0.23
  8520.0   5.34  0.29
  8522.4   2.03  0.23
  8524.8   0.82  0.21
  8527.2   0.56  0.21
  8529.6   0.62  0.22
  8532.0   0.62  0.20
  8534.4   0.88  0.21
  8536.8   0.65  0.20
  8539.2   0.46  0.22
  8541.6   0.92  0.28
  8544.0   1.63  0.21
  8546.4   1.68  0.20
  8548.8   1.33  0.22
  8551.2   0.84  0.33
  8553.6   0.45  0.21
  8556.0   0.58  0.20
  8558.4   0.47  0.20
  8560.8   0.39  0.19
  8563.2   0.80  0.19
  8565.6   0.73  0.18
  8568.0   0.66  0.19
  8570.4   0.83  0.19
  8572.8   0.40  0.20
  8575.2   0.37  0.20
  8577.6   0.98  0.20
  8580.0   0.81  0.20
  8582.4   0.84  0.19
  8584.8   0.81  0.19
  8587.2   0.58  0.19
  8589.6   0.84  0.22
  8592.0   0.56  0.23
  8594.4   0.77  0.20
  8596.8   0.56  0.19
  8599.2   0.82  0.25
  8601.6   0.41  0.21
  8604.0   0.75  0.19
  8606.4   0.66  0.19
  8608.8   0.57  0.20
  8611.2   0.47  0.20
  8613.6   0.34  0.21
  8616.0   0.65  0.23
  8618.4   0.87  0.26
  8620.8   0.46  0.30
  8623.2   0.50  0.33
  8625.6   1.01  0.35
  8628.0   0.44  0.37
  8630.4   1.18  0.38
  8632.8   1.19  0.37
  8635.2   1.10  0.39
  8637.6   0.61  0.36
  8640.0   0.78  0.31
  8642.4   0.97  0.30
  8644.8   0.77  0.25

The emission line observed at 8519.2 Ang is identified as H-alpha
